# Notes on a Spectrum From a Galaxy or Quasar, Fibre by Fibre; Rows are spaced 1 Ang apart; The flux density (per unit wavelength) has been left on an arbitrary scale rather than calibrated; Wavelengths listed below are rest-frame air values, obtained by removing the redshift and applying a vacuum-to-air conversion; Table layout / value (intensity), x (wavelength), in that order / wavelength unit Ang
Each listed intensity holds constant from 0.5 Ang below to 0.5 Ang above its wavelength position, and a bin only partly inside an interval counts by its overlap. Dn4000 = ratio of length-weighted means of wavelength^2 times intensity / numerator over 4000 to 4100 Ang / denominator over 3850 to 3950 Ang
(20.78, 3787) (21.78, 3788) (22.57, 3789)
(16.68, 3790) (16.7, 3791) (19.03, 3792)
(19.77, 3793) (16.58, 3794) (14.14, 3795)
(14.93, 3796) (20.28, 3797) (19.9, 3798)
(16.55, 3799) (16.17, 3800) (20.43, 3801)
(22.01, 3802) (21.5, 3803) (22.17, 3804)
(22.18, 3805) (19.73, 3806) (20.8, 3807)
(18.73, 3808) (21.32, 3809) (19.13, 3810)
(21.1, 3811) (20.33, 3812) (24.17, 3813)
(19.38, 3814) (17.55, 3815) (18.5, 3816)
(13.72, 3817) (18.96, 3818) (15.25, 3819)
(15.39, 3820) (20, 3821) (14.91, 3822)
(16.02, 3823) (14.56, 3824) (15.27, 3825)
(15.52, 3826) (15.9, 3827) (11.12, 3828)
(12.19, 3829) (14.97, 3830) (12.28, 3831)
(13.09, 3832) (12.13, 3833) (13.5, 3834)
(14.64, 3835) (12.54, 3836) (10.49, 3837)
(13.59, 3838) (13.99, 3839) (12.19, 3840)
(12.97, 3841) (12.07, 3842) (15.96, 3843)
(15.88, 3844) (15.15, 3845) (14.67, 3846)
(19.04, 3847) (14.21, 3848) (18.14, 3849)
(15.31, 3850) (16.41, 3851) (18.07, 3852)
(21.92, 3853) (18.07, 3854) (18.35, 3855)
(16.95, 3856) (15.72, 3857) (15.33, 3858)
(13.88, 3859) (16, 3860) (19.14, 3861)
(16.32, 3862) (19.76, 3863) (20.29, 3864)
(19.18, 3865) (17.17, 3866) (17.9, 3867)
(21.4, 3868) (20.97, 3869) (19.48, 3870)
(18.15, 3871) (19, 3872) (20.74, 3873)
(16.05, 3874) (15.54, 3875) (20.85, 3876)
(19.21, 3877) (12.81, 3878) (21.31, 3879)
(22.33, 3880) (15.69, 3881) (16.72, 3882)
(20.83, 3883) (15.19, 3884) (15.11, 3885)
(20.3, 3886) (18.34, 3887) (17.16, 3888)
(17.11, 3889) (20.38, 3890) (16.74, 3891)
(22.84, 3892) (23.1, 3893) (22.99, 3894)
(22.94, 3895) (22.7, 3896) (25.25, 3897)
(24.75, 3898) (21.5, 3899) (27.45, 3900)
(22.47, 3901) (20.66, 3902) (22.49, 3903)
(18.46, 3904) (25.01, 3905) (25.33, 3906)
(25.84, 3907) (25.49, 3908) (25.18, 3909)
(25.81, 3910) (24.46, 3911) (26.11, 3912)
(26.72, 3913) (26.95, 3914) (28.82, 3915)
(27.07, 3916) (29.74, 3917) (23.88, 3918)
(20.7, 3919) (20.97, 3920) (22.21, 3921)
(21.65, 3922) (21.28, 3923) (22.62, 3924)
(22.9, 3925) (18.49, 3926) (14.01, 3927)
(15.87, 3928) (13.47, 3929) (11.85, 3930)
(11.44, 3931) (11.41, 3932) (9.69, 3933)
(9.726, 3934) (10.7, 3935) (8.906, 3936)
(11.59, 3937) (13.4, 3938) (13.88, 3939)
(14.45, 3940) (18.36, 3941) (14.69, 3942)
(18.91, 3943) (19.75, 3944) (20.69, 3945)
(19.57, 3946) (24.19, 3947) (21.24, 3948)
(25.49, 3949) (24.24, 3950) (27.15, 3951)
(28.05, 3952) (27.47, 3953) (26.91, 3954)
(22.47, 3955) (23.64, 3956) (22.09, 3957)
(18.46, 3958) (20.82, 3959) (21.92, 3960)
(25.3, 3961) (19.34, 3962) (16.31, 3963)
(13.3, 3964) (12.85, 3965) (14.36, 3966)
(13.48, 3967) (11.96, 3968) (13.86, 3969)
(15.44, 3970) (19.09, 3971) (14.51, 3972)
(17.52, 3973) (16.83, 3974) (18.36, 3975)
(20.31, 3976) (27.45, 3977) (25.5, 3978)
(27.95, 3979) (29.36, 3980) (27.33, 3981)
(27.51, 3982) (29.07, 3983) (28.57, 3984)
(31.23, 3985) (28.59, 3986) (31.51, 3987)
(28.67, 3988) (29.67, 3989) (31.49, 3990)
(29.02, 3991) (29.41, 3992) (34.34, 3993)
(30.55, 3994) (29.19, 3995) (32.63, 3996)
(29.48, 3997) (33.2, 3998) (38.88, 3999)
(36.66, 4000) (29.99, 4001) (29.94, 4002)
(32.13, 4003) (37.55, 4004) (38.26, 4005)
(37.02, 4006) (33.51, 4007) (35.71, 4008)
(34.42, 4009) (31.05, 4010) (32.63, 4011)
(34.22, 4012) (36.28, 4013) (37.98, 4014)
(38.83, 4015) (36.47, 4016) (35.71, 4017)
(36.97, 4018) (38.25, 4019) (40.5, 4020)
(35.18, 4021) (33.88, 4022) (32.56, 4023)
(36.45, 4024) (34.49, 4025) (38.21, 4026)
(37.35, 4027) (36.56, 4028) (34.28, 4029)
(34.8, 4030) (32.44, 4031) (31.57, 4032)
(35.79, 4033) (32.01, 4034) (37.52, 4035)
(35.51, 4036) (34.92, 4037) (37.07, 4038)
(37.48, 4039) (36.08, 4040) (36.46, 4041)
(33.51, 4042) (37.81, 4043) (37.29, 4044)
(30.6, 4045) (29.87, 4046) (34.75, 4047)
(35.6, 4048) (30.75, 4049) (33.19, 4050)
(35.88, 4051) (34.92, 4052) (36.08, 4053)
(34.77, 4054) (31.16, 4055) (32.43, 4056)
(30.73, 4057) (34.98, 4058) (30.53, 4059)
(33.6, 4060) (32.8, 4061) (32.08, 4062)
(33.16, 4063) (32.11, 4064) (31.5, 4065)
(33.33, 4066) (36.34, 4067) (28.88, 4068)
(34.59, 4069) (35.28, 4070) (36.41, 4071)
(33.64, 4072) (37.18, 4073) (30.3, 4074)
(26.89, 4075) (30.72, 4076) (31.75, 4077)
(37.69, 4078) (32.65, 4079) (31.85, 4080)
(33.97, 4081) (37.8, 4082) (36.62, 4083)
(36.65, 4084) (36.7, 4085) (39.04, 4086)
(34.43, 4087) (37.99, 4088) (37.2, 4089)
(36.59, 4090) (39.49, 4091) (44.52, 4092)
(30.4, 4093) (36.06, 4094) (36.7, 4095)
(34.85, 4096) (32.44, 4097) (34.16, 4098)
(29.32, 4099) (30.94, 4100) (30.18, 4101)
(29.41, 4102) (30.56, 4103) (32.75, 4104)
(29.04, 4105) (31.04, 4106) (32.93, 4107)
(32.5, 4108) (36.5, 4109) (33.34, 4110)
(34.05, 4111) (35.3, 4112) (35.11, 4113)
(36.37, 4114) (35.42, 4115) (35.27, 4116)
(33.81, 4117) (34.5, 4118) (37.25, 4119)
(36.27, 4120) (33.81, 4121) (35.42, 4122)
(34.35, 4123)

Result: 1.9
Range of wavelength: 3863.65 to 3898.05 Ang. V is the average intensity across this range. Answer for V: 19.4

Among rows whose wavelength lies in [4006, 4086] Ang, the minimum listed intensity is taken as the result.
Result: 26.89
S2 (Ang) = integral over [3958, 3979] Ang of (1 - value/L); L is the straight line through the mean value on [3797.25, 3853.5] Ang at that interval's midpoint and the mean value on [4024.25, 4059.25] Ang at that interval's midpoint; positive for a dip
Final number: 7.6 Ang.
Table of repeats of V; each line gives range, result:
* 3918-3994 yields 20.7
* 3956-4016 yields 27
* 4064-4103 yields 34.3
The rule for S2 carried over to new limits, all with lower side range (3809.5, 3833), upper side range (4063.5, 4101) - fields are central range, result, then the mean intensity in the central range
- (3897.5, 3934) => 1.9 Ang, 21.6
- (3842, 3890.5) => 4.4 Ang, 17.7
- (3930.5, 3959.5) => 7.5 Ang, 18.6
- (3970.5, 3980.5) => 2.0 Ang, 21.7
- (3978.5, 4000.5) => -2.0 Ang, 30.7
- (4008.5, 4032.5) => -4.2 Ang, 35.5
